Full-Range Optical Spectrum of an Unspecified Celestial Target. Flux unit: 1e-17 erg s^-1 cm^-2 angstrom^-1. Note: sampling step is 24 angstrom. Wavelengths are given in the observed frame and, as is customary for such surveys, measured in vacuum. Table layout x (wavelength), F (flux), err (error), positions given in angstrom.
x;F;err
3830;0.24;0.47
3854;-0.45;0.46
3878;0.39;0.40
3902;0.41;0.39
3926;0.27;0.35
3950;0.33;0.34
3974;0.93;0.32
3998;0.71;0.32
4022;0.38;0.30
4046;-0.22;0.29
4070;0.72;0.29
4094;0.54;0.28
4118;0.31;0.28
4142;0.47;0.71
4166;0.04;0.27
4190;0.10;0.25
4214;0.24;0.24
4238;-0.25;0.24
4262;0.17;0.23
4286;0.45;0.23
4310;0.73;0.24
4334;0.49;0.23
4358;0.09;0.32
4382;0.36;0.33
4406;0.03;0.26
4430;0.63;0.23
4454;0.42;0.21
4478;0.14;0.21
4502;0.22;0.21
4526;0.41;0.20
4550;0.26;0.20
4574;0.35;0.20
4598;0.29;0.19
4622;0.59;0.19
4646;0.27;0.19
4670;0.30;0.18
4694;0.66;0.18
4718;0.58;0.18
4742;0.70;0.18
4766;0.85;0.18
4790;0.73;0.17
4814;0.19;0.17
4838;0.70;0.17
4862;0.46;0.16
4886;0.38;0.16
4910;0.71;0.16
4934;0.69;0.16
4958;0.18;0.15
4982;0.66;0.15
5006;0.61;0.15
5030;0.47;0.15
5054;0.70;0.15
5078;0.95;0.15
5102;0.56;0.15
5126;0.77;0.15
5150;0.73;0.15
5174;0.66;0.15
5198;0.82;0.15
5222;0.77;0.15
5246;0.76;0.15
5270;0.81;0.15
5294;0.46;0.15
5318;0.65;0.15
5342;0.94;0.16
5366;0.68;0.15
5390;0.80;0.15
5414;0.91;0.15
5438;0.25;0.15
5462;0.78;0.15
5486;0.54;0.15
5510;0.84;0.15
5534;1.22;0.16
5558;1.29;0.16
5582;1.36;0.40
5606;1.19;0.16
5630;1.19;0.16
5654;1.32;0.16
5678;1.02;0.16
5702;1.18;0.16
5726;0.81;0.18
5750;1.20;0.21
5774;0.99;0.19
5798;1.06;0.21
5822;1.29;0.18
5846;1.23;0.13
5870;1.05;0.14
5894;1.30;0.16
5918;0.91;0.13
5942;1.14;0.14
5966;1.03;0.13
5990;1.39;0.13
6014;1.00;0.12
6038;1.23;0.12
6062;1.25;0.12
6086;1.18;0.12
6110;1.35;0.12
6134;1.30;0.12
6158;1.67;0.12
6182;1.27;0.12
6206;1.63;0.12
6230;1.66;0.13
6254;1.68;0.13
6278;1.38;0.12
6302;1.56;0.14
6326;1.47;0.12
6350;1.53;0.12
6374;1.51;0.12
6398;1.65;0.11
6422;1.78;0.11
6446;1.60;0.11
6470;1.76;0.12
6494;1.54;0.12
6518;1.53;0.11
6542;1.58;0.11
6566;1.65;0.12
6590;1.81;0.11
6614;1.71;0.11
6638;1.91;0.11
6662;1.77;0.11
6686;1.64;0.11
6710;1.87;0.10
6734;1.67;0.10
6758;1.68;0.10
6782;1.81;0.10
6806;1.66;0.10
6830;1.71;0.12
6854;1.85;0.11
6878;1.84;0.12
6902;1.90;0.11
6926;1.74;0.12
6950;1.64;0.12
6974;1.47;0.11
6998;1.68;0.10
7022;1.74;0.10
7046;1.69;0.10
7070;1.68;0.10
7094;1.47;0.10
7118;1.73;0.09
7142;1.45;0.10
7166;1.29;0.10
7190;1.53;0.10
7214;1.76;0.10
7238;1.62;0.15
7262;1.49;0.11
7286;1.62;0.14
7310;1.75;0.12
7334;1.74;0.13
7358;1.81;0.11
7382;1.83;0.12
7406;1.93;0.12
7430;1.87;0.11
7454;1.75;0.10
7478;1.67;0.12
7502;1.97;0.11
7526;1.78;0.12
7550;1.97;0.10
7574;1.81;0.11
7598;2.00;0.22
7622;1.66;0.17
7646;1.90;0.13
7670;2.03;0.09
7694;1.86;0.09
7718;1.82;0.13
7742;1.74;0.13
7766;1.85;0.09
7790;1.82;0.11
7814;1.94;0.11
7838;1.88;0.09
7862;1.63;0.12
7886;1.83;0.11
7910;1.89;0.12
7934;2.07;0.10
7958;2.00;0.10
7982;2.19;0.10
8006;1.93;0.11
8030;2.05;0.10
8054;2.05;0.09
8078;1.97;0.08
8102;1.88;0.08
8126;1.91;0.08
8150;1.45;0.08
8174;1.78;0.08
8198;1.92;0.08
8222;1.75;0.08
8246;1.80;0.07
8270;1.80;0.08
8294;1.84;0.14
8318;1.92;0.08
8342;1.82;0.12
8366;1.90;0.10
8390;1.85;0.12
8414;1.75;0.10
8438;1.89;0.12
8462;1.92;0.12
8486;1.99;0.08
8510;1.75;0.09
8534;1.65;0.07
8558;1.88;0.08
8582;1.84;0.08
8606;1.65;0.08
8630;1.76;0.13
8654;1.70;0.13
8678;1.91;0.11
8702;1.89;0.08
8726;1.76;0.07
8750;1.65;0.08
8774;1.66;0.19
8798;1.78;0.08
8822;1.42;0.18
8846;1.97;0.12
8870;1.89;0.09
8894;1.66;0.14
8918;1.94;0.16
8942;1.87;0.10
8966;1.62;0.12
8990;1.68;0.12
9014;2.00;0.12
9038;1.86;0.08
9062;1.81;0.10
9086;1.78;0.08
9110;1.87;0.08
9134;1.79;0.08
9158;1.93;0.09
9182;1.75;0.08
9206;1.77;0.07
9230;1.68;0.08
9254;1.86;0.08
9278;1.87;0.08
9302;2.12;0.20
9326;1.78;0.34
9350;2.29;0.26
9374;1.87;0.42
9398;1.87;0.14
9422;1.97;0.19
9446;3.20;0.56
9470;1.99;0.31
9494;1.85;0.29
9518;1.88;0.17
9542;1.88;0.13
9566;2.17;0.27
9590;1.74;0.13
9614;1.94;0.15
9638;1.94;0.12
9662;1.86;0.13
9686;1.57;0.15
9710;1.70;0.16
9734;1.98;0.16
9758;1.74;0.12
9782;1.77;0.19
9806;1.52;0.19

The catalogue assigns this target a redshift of 0.38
